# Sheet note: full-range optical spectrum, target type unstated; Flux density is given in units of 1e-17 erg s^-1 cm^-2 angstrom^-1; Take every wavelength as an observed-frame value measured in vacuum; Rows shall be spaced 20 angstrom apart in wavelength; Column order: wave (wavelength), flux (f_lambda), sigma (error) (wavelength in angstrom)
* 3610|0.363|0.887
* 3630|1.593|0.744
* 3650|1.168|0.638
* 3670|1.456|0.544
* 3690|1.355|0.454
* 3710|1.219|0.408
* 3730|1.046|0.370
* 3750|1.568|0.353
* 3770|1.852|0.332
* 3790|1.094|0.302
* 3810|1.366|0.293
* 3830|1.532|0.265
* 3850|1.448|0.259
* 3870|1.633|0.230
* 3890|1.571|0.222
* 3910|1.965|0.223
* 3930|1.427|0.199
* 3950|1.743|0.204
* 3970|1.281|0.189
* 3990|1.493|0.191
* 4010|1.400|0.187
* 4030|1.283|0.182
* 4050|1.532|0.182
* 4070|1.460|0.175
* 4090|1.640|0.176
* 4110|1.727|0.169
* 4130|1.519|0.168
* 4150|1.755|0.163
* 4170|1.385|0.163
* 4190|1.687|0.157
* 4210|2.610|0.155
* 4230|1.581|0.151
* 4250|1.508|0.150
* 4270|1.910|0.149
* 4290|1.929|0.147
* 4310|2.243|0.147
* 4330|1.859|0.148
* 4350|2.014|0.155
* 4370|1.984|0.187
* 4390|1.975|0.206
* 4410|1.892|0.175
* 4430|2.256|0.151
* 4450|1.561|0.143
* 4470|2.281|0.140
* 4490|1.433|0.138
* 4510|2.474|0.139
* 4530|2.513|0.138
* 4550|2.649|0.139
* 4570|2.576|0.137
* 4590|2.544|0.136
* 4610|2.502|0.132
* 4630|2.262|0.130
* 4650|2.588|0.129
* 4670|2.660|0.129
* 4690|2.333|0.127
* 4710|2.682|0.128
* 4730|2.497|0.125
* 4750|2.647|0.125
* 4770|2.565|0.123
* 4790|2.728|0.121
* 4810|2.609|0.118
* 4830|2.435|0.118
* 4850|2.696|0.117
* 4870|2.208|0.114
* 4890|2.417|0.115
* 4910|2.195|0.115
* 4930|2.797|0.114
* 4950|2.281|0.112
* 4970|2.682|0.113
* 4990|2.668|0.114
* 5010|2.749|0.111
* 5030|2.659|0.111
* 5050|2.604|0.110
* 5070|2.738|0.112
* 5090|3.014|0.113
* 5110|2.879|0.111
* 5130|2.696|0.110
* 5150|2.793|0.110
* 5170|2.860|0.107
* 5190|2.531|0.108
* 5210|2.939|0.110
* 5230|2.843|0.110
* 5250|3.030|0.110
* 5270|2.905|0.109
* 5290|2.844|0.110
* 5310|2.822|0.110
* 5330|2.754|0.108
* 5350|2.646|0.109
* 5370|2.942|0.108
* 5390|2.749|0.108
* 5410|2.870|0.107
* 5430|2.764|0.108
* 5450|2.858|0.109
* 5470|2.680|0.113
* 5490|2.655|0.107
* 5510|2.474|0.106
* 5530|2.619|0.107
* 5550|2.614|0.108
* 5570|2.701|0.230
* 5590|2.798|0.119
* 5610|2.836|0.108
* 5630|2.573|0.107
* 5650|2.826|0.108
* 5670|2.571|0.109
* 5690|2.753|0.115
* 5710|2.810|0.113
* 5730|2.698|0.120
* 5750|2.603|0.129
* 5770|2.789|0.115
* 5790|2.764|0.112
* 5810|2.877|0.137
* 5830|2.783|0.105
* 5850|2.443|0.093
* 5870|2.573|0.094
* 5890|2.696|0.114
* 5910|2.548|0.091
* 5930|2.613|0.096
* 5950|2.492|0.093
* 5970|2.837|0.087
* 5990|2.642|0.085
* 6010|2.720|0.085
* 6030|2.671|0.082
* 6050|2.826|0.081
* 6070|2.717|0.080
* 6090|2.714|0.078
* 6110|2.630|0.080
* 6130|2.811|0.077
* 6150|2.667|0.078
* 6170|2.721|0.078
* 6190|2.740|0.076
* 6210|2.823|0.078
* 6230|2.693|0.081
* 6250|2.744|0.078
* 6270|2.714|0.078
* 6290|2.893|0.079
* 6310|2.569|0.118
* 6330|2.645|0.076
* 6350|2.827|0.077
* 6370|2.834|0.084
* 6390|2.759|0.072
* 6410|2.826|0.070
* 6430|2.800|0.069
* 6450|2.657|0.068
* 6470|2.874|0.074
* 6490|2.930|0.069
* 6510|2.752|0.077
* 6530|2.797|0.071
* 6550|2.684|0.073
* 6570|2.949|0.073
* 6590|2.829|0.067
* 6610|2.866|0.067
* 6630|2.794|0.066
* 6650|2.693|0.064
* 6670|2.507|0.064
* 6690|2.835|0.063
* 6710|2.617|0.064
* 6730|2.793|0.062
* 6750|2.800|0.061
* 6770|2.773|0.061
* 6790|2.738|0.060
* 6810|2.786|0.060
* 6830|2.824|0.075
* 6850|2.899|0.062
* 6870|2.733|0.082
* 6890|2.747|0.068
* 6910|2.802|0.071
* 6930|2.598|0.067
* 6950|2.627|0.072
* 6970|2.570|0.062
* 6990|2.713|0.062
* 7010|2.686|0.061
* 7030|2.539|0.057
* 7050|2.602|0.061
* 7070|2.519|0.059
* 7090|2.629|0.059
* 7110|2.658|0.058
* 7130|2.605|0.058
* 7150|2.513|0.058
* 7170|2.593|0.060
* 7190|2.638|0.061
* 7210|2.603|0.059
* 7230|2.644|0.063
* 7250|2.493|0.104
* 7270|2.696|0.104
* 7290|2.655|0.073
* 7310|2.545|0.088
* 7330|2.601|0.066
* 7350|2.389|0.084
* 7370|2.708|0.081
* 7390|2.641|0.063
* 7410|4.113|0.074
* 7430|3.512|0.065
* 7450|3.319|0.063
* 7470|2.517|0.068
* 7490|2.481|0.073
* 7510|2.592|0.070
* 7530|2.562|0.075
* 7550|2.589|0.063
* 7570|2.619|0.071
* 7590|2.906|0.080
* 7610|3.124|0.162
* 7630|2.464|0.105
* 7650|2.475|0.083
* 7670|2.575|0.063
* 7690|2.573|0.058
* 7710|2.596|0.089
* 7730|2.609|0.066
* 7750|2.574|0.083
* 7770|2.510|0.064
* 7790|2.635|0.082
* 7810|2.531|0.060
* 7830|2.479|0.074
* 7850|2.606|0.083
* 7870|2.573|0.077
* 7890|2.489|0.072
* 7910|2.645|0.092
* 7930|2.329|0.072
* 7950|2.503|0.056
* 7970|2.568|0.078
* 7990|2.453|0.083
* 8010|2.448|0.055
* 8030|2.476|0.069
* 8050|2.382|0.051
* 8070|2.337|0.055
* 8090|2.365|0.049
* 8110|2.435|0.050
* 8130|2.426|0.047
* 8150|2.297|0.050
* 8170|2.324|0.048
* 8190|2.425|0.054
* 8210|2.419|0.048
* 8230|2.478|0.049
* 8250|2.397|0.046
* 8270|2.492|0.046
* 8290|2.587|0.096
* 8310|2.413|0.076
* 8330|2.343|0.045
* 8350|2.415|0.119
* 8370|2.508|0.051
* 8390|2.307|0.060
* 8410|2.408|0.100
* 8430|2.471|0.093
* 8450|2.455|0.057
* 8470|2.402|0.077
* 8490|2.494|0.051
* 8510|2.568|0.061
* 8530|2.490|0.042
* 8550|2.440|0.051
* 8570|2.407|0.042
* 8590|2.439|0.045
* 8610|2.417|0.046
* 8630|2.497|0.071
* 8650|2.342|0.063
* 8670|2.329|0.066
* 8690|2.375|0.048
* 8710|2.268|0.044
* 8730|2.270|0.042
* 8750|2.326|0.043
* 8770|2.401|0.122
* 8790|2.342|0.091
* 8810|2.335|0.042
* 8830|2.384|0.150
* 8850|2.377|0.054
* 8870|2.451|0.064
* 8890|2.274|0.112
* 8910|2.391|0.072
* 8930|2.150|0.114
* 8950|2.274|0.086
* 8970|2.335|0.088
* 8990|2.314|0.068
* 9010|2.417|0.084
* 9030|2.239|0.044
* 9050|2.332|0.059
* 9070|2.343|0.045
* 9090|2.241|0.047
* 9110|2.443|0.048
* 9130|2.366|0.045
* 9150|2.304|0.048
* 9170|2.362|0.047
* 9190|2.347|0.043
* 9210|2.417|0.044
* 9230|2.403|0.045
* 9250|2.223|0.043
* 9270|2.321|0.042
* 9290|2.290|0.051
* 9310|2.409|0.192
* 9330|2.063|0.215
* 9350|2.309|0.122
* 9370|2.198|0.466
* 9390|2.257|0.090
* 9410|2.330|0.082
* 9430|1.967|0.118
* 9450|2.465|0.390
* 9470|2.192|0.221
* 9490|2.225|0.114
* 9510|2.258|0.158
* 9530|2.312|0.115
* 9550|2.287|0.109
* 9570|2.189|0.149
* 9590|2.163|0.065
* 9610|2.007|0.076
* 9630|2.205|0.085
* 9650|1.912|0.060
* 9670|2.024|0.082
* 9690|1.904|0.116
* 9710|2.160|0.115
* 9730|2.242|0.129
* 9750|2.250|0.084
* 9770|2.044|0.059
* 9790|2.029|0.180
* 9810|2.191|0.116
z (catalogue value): 0.130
